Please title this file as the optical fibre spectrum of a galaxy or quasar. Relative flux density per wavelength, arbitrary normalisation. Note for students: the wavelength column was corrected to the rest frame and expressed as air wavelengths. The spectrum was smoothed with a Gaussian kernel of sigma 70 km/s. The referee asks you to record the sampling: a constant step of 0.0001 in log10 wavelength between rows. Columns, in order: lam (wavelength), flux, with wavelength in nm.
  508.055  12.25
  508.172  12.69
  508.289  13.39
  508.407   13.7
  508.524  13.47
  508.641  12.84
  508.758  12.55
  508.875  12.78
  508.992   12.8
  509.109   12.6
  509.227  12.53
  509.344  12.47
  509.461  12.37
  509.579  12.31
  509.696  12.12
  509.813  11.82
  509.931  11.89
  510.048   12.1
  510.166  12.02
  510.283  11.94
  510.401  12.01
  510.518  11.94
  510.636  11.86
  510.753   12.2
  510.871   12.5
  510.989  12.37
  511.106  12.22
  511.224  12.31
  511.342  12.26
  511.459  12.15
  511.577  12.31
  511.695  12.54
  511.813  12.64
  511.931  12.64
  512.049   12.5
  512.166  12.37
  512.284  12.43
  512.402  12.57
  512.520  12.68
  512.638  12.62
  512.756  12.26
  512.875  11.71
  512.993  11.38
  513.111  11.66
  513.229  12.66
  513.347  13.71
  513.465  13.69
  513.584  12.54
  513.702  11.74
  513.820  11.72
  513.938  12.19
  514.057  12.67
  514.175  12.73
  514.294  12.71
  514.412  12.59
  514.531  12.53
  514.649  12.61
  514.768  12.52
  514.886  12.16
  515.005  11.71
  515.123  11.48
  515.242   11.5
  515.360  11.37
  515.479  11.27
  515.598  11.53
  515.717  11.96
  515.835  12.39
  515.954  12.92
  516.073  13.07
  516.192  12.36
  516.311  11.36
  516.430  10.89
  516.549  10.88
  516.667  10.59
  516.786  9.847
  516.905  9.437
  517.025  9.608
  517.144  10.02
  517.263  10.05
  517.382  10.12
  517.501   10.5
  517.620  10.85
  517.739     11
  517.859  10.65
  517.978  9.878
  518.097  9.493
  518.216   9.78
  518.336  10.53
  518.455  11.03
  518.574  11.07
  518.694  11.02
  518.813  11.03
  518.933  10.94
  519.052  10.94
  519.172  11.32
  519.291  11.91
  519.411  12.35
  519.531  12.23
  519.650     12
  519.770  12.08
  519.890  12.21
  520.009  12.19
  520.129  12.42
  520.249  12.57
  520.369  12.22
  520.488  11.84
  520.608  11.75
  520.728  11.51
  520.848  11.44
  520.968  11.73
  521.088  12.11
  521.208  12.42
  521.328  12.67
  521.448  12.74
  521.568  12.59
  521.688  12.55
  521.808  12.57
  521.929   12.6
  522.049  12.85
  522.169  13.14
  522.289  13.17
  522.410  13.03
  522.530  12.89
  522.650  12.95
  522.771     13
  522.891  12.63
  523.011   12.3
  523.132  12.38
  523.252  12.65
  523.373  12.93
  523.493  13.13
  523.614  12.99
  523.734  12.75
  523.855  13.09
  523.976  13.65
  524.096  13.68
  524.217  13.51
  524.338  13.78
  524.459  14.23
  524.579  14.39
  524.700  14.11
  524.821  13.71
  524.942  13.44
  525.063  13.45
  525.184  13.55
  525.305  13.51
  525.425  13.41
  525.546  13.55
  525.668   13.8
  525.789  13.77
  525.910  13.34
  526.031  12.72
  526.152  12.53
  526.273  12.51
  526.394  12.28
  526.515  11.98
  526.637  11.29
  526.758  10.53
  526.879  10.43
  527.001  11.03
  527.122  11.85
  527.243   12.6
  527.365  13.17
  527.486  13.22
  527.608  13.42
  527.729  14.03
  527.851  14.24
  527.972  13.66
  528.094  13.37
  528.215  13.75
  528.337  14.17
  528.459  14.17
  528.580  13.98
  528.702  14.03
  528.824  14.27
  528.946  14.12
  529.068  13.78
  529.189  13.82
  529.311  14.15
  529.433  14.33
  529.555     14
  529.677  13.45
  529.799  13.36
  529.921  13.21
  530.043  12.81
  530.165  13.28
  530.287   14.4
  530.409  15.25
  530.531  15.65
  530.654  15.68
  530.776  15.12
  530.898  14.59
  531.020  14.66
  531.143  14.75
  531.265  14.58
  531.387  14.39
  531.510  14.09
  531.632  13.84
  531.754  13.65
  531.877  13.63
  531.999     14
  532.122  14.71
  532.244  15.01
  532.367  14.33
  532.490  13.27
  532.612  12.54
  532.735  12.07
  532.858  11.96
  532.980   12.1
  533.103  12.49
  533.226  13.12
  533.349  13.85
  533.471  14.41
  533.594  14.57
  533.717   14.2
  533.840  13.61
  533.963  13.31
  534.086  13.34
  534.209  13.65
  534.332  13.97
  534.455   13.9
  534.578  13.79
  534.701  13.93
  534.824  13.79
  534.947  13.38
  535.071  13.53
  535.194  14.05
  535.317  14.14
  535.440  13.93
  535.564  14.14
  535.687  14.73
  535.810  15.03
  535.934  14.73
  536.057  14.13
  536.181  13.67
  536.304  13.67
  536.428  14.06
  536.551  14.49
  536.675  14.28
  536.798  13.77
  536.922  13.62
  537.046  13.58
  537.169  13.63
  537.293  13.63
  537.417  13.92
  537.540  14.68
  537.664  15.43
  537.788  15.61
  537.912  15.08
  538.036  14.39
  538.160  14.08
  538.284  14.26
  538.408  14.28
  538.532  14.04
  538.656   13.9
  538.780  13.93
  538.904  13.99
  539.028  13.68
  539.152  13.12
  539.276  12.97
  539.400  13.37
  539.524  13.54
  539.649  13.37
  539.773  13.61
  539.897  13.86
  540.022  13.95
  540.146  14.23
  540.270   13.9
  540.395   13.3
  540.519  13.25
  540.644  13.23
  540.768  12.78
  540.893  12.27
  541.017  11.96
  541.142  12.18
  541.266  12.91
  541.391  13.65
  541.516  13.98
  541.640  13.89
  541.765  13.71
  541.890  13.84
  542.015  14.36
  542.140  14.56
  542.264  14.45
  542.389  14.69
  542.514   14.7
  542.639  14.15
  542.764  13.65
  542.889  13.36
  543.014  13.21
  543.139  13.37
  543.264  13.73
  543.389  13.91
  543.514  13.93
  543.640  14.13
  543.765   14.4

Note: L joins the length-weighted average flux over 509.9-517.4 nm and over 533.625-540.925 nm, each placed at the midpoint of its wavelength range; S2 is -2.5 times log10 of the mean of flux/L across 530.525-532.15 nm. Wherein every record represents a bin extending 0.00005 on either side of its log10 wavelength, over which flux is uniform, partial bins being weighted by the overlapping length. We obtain -0.08 mag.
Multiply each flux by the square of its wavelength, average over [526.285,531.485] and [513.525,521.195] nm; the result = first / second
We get 1.24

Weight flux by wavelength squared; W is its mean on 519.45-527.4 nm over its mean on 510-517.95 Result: 1.11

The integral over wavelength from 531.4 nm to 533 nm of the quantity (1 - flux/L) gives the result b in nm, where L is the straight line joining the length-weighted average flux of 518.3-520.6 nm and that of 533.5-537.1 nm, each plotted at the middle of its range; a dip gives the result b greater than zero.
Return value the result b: -0.002 nm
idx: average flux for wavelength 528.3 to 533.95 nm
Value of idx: 13.9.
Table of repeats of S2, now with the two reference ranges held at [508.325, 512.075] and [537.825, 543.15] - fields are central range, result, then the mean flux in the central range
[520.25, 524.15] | 0.025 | 12.6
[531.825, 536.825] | -0.028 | 13.8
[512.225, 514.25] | 0.011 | 12.4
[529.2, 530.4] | -0.040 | 13.7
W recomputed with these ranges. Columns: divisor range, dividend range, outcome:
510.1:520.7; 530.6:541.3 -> 1.27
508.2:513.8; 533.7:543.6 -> 1.24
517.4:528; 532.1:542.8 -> 1.18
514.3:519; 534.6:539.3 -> 1.36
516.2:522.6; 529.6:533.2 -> 1.26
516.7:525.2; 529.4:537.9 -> 1.22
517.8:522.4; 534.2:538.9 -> 1.27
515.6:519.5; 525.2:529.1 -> 1.24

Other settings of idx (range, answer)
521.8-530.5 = 13.3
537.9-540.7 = 13.8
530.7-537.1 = 13.9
